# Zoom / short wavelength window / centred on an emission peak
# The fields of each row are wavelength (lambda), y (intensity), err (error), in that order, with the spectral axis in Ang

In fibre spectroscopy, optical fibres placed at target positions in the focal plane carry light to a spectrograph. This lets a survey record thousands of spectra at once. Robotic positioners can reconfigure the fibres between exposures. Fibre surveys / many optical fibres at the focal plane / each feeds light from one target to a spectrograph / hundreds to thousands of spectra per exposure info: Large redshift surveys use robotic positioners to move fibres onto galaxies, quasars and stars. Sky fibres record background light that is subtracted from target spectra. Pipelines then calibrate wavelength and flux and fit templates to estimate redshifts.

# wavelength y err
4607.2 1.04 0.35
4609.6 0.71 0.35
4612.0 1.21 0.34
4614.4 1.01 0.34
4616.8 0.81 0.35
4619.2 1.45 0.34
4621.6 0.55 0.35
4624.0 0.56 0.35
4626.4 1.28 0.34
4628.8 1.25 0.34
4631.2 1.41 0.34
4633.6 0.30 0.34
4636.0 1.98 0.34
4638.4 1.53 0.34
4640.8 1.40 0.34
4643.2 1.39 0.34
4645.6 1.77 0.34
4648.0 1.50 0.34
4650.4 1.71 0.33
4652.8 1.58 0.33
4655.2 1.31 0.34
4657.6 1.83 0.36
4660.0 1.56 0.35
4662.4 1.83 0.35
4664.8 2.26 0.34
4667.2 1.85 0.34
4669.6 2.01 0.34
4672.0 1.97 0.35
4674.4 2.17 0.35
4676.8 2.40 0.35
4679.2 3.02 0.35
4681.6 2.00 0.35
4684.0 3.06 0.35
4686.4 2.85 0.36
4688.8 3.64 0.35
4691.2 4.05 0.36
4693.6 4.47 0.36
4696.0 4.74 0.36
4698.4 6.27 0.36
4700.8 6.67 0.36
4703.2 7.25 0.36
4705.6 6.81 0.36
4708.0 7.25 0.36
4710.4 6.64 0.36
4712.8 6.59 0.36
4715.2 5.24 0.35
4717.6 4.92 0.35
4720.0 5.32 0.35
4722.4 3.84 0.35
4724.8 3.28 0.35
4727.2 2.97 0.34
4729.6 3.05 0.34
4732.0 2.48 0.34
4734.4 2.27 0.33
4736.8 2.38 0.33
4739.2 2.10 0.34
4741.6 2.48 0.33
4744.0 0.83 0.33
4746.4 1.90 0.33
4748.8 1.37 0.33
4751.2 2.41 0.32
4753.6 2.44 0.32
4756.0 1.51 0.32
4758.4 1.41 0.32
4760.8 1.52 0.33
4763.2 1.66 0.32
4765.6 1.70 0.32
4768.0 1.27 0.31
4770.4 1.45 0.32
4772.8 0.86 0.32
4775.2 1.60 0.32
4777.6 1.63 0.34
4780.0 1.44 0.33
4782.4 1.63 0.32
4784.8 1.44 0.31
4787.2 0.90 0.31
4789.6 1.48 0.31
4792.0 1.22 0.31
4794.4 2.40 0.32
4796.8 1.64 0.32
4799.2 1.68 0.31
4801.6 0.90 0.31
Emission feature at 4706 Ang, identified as C IV 1549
